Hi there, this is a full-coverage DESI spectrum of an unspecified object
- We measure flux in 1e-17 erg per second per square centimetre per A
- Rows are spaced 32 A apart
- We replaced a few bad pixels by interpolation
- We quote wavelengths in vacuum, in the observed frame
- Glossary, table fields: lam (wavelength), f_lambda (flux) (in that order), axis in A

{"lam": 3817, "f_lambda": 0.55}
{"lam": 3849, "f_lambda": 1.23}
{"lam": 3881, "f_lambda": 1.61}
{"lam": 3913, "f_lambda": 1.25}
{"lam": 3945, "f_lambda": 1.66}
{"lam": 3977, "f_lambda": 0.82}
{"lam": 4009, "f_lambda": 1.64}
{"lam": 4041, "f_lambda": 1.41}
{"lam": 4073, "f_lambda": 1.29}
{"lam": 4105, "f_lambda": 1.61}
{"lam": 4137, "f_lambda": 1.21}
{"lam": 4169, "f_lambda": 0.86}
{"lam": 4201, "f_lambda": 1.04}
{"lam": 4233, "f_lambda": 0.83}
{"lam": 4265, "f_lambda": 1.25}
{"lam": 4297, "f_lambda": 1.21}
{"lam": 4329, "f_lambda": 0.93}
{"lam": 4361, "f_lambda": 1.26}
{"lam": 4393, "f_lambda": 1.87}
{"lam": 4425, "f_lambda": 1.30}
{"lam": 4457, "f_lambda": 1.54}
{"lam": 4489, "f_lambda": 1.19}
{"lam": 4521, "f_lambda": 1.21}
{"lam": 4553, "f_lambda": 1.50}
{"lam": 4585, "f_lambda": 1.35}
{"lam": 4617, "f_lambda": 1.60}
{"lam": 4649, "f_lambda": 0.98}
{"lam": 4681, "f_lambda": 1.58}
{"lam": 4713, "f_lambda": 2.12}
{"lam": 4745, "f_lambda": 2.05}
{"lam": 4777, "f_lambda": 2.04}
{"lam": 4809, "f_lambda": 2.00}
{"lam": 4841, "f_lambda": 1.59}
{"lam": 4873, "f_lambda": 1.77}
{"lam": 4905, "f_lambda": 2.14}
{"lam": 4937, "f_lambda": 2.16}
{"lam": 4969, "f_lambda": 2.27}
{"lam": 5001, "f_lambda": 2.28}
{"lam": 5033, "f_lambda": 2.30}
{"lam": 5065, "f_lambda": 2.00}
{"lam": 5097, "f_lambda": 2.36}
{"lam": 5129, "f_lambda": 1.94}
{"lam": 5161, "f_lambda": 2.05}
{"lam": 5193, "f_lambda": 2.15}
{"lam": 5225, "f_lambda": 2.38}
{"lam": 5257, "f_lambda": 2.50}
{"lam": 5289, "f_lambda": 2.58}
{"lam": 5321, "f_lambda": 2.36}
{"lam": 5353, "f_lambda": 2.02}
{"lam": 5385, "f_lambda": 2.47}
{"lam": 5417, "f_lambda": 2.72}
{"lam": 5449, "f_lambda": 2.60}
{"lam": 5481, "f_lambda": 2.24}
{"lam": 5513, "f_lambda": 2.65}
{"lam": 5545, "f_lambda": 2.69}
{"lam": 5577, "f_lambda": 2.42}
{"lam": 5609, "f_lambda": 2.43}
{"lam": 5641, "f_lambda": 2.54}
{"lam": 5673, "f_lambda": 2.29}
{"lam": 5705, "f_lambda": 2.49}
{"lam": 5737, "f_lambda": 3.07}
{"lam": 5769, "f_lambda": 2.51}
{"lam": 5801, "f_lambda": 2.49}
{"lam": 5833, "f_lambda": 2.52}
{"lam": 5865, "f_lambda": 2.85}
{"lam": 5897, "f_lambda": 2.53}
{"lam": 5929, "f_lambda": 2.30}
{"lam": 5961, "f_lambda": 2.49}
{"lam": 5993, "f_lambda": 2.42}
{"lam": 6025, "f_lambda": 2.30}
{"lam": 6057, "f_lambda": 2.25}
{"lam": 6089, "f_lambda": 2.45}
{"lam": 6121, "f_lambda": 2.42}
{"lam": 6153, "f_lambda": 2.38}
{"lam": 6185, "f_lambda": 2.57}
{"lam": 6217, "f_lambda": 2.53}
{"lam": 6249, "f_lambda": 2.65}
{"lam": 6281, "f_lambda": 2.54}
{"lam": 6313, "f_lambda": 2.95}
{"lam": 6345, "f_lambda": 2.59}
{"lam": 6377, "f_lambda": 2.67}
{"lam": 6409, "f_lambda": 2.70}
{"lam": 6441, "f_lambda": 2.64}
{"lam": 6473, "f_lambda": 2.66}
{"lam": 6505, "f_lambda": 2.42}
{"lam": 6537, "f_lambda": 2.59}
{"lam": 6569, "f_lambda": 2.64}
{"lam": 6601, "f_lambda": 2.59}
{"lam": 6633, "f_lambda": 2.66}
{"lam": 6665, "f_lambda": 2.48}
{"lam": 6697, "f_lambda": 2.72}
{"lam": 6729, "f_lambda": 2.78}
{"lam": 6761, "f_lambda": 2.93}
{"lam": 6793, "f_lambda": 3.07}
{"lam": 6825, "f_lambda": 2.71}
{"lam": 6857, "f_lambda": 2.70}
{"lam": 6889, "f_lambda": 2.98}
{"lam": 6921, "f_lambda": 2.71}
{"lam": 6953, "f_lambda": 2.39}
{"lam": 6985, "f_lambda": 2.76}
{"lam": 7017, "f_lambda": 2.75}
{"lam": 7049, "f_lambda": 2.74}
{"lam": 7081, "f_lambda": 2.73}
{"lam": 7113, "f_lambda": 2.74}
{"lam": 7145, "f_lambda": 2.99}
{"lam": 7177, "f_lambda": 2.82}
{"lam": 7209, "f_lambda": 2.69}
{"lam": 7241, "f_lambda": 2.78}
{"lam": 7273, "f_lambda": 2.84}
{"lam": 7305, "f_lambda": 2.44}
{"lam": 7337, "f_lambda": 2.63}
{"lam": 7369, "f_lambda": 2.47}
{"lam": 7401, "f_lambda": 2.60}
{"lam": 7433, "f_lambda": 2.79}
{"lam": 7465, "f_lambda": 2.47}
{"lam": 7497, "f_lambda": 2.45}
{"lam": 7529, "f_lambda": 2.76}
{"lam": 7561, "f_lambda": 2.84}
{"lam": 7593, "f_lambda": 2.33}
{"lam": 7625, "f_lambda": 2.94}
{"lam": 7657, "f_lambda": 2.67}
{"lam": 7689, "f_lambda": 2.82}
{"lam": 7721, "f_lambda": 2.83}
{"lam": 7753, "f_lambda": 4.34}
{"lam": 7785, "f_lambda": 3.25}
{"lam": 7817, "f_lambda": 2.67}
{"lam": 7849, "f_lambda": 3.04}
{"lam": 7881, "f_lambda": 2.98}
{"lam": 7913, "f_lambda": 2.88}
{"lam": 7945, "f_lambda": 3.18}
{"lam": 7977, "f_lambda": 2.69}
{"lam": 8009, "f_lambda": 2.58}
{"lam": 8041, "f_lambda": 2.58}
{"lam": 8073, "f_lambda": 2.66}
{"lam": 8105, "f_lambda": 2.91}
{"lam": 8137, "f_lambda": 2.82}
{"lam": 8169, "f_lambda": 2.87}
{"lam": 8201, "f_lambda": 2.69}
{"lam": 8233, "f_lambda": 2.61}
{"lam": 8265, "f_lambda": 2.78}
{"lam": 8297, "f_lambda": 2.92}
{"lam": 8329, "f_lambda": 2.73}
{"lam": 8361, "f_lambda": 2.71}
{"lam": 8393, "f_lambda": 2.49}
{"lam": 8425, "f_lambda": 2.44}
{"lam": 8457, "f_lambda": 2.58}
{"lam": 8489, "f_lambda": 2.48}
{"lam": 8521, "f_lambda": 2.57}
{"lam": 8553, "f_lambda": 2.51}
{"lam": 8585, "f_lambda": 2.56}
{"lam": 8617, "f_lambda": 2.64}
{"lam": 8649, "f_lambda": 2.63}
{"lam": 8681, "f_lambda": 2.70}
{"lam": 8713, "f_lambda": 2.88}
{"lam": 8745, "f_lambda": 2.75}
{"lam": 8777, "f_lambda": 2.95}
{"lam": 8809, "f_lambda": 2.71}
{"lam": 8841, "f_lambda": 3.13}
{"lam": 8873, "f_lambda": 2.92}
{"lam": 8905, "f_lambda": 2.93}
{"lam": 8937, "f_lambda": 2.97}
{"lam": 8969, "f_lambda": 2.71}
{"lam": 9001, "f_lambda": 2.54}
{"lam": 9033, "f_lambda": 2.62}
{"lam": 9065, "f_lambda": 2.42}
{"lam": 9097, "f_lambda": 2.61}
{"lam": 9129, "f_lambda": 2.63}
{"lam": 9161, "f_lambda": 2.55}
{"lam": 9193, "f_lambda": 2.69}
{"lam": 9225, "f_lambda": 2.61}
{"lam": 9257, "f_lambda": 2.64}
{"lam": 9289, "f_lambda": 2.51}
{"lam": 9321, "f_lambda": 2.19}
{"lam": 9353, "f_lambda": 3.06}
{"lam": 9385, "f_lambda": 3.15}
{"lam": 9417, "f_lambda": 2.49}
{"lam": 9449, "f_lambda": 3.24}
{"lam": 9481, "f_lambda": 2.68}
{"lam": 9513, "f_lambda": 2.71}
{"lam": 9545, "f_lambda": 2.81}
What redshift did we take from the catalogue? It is 0.180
